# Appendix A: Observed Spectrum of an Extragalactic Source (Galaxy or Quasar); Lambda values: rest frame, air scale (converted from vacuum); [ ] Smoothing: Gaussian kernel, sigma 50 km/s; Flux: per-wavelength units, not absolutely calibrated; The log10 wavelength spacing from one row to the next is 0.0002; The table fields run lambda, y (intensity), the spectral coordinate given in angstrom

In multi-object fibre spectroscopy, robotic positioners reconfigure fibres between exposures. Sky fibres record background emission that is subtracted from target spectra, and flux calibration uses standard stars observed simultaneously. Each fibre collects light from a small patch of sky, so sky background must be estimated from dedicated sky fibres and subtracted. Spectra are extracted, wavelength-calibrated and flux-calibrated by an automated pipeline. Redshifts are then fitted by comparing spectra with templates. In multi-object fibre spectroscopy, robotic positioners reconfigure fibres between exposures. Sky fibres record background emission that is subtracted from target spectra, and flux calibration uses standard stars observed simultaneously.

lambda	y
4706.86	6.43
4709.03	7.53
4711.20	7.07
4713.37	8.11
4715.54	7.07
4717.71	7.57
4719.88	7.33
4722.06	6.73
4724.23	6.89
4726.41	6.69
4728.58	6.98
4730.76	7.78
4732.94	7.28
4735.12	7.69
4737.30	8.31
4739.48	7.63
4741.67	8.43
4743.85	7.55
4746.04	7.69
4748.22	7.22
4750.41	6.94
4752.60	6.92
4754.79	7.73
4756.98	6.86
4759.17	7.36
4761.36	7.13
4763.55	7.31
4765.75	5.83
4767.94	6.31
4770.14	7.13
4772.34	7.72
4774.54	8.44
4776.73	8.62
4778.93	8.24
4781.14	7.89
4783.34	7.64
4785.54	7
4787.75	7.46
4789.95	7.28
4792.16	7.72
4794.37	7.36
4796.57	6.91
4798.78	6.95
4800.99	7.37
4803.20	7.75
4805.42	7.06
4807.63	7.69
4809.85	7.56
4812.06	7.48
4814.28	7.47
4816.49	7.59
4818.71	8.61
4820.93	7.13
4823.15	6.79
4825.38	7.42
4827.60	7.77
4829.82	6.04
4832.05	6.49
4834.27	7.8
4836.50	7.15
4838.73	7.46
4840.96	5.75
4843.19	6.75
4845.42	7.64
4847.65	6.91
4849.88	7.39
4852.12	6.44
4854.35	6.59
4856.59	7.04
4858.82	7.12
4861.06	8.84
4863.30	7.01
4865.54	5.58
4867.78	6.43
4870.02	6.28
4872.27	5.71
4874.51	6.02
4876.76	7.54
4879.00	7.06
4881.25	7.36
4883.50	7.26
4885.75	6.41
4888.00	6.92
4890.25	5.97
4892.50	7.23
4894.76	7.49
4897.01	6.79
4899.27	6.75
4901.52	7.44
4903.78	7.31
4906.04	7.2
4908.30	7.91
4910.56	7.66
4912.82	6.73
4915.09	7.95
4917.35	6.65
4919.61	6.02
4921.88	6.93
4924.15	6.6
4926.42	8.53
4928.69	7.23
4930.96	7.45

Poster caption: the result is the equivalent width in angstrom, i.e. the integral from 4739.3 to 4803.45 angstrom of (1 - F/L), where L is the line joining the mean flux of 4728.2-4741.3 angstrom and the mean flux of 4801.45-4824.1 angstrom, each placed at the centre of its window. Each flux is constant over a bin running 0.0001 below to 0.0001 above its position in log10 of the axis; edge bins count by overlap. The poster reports 1.7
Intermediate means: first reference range 7.69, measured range 7.41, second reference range 7.51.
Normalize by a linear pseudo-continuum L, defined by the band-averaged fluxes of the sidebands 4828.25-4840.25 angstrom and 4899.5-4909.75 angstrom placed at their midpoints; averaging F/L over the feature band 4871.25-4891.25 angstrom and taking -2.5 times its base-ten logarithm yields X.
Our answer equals 0.087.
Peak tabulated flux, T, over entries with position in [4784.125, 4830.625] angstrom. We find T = 8.61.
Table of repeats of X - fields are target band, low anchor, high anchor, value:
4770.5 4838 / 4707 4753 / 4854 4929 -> -0.04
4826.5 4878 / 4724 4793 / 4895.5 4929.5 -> 0.06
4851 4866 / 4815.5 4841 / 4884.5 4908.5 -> 0.02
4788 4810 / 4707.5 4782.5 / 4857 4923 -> -0.02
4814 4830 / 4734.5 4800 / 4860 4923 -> -0.03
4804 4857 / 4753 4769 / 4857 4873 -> -0.06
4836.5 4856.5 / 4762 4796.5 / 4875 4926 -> 0.05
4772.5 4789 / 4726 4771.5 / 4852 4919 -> -0.10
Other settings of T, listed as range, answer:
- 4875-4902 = 7.54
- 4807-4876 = 8.84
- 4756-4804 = 8.62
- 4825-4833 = 7.77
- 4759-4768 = 7.36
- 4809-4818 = 7.59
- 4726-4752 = 8.43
